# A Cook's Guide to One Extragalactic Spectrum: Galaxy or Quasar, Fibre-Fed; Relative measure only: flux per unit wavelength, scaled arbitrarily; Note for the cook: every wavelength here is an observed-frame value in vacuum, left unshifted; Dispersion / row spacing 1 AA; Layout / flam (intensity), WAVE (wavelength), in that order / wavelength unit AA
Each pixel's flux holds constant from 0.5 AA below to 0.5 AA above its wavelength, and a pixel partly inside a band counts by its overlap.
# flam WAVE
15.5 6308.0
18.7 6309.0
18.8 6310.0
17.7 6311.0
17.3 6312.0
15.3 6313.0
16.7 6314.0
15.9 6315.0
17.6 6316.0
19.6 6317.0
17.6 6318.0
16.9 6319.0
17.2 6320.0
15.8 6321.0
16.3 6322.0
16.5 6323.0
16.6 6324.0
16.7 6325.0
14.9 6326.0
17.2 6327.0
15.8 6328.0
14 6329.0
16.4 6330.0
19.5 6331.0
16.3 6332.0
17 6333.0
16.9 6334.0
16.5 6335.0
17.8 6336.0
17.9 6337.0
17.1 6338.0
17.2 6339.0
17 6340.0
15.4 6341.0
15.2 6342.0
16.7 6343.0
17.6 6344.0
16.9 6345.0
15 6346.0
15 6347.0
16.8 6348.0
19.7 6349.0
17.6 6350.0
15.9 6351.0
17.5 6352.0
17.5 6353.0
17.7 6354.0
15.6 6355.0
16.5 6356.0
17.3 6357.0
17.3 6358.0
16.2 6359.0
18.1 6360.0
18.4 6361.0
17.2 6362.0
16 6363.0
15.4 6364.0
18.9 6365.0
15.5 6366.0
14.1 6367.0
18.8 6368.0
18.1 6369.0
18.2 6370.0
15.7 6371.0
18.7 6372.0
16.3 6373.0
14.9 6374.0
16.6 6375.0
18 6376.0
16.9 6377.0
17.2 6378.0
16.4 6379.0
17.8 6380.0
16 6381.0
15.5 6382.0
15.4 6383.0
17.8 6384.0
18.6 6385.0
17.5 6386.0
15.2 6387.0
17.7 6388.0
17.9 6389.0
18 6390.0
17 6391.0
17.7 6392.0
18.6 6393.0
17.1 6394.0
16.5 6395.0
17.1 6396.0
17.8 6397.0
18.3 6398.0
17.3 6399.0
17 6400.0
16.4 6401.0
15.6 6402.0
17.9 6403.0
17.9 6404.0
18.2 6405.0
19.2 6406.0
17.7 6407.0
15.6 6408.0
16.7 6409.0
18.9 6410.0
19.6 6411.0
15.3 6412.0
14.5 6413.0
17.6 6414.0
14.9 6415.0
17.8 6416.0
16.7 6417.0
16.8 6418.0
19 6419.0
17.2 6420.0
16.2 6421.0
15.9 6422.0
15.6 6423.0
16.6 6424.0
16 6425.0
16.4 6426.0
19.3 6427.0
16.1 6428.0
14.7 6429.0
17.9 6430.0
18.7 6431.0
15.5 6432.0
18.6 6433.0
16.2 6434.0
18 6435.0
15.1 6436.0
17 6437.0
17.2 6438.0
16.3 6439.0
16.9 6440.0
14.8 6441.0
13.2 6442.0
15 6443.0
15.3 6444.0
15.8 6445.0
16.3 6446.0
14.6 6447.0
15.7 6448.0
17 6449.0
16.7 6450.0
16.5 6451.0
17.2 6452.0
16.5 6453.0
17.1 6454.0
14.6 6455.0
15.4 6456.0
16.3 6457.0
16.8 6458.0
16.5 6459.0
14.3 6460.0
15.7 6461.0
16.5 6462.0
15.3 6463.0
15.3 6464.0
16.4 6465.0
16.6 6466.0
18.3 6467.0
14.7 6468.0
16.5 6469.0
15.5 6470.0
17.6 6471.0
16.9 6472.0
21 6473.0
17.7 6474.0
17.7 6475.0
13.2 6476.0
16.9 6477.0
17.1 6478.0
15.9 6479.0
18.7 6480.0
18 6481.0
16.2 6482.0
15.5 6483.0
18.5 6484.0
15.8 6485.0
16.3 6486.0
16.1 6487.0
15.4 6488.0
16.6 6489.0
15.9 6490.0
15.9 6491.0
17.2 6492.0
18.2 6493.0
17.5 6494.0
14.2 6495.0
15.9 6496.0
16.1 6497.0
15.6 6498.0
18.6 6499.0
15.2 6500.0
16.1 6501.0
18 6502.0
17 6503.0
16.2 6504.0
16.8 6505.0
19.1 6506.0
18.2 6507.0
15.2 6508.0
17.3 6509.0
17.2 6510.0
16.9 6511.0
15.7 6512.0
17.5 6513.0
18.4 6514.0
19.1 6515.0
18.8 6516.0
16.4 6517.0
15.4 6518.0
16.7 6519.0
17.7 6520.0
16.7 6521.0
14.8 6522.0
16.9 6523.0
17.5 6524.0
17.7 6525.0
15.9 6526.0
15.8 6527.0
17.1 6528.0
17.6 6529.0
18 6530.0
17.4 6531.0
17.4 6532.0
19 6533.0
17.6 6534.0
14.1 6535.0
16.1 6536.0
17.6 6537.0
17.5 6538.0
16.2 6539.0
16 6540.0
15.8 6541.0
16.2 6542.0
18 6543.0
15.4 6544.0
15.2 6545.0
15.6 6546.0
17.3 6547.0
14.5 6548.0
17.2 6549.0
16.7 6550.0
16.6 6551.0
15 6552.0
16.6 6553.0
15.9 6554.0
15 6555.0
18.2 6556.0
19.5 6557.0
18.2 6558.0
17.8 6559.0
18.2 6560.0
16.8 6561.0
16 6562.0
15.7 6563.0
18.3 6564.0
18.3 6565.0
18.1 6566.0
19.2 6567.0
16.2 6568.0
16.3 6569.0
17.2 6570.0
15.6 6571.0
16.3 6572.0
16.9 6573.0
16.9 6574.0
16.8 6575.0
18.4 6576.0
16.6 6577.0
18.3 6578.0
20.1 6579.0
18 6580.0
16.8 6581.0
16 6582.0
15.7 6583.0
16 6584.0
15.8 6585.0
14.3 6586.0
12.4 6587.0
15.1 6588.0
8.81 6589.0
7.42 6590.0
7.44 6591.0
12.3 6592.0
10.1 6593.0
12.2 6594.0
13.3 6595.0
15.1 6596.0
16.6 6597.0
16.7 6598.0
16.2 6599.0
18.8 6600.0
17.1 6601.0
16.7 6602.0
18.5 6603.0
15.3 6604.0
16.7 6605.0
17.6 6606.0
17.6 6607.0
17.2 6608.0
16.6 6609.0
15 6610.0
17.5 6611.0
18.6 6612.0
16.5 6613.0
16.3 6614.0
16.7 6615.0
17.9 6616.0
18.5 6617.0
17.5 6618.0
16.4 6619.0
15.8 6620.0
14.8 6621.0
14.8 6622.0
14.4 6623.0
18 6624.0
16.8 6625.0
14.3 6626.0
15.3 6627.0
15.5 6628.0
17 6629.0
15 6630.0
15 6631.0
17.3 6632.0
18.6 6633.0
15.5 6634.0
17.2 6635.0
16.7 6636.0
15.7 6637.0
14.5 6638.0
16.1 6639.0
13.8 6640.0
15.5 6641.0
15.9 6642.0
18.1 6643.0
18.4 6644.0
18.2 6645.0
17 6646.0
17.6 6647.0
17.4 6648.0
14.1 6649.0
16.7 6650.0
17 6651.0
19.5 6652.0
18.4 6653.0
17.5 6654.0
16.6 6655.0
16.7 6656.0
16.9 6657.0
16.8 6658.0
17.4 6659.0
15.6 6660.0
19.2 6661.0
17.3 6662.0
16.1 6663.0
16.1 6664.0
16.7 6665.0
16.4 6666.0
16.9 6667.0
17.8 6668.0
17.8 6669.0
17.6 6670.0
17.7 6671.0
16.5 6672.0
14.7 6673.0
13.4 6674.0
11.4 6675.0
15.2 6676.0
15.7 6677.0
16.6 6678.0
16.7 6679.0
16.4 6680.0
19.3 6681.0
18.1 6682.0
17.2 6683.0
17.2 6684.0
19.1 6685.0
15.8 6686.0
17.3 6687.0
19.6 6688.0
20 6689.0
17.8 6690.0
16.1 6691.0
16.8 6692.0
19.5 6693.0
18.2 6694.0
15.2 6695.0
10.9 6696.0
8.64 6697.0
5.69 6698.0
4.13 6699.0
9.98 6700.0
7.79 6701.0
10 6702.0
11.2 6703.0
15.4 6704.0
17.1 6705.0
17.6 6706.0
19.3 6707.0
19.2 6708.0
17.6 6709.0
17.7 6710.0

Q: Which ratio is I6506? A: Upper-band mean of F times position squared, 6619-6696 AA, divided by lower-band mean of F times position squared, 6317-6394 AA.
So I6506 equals 1.1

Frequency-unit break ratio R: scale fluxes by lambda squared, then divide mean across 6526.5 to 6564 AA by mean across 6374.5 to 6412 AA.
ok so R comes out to 1.02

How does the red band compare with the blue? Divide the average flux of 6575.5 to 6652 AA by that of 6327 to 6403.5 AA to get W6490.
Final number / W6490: 0.94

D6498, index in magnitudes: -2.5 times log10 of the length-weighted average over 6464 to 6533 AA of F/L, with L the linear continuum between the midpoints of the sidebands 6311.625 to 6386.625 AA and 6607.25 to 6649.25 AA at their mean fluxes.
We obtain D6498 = -0.02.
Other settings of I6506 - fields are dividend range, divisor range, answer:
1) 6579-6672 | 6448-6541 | 1.01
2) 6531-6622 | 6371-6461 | 1.02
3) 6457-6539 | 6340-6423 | 1.02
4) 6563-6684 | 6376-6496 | 1.03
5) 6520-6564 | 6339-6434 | 1.03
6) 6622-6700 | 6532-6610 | 1.03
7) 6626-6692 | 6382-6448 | 1.07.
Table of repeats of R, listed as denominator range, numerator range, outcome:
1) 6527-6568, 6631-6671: 1.03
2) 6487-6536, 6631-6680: 1.03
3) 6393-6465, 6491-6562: 1.05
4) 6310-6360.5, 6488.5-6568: 1.06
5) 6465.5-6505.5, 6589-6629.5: 0.97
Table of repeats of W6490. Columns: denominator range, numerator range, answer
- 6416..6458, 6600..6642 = 1.00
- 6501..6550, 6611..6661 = 0.98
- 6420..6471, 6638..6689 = 1.04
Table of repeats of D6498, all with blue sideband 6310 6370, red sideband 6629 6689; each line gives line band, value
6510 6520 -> -0.028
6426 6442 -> 0.009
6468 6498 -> 0.011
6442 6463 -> 0.061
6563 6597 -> 0.095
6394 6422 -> -0.020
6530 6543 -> -0.003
